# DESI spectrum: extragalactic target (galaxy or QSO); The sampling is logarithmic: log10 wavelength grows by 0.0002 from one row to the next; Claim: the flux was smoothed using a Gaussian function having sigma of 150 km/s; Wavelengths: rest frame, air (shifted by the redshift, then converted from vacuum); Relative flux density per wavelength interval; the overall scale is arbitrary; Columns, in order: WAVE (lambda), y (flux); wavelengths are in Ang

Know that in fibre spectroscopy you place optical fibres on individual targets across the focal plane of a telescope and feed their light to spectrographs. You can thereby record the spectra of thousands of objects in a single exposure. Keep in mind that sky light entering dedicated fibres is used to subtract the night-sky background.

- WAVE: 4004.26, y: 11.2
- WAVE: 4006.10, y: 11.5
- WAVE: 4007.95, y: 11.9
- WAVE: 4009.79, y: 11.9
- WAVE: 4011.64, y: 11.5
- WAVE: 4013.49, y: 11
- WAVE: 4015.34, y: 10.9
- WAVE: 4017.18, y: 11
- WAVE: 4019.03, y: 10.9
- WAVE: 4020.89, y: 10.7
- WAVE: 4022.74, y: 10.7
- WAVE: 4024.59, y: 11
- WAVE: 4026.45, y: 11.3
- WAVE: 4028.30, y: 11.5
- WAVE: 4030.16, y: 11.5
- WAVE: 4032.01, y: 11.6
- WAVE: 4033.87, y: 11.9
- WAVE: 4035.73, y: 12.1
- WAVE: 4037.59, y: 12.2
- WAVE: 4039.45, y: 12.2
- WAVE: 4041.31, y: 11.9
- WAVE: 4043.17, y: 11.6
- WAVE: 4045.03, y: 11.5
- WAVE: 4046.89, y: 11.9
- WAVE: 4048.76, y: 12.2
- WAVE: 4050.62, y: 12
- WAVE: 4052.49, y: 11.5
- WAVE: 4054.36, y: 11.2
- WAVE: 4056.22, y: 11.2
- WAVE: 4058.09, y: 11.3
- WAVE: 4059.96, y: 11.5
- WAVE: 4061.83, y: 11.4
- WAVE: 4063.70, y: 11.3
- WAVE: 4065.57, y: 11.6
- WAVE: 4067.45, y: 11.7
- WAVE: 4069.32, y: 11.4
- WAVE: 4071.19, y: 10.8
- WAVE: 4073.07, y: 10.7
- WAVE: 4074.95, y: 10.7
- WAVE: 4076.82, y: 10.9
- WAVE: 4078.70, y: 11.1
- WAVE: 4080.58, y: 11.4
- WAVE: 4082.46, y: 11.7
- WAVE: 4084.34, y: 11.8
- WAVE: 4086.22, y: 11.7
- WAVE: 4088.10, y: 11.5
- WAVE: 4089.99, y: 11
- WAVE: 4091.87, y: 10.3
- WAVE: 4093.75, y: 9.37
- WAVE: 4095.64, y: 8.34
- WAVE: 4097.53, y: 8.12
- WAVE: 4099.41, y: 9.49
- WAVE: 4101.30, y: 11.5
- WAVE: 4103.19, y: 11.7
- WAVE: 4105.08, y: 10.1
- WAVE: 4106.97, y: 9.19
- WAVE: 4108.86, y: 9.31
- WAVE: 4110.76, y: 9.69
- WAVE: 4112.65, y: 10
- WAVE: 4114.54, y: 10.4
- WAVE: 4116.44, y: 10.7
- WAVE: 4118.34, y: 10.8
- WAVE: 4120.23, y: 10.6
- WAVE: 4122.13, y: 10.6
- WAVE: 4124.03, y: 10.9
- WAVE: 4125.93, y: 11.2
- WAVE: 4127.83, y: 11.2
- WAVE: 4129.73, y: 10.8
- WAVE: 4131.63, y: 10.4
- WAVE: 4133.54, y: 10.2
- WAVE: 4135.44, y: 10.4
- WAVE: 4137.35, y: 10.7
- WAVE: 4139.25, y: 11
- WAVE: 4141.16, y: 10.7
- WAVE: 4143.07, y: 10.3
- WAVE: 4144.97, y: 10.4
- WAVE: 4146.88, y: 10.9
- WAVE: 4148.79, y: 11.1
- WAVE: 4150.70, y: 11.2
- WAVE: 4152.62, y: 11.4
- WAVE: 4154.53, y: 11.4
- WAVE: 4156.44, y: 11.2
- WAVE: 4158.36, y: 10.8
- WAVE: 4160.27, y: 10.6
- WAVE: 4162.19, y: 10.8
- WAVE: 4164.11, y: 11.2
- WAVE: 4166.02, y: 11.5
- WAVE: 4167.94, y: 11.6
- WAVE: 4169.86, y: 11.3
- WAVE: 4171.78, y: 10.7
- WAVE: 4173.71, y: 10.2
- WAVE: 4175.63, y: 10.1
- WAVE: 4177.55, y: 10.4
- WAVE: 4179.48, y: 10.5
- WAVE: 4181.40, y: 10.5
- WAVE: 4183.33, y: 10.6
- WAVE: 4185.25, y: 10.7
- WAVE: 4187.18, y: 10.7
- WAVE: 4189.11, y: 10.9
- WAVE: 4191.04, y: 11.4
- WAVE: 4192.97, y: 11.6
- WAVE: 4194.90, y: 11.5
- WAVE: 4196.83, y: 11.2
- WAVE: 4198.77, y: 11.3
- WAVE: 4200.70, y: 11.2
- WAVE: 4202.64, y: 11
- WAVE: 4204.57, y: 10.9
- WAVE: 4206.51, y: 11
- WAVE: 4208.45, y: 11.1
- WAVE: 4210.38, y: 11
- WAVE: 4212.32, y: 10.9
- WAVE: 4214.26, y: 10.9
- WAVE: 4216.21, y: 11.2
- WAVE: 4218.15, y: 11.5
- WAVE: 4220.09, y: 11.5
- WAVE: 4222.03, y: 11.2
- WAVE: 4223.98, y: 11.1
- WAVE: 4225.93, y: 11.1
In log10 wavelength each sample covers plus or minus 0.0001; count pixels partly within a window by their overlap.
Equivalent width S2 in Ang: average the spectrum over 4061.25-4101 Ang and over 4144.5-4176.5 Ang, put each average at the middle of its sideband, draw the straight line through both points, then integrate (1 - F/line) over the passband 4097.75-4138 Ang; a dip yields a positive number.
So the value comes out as 1.6 Ang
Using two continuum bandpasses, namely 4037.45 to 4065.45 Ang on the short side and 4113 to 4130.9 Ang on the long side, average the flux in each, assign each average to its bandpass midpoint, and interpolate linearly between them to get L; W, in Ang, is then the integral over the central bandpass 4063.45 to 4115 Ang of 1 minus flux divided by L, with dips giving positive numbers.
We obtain 2.7 Ang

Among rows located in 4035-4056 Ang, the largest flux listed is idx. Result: 12.2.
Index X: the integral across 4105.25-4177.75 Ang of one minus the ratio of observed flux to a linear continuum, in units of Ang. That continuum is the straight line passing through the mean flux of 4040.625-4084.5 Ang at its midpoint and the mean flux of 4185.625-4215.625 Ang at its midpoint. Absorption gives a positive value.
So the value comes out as 3.58 Ang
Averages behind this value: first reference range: 11.4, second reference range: 11.1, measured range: 10.7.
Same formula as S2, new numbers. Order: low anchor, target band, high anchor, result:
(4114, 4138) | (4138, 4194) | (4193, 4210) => 0.3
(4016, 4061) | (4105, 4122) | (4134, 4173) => 1.6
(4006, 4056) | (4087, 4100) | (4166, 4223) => 1.8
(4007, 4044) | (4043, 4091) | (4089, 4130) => -2.4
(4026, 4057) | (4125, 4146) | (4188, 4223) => 1.4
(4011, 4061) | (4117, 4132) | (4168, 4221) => 0.5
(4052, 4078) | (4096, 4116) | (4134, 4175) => 2.1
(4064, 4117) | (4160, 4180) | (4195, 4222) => 0.3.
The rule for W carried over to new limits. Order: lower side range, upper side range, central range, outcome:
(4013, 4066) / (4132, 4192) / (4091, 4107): 1.9 Ang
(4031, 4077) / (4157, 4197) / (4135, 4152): 0.5 Ang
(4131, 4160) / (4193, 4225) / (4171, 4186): 0.7 Ang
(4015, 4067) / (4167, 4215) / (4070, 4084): 0.3 Ang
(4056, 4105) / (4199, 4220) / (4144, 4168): -0.1 Ang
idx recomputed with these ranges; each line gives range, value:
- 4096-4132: 11.7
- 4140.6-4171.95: 11.6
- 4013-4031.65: 11.5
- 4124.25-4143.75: 11.2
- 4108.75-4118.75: 10.8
